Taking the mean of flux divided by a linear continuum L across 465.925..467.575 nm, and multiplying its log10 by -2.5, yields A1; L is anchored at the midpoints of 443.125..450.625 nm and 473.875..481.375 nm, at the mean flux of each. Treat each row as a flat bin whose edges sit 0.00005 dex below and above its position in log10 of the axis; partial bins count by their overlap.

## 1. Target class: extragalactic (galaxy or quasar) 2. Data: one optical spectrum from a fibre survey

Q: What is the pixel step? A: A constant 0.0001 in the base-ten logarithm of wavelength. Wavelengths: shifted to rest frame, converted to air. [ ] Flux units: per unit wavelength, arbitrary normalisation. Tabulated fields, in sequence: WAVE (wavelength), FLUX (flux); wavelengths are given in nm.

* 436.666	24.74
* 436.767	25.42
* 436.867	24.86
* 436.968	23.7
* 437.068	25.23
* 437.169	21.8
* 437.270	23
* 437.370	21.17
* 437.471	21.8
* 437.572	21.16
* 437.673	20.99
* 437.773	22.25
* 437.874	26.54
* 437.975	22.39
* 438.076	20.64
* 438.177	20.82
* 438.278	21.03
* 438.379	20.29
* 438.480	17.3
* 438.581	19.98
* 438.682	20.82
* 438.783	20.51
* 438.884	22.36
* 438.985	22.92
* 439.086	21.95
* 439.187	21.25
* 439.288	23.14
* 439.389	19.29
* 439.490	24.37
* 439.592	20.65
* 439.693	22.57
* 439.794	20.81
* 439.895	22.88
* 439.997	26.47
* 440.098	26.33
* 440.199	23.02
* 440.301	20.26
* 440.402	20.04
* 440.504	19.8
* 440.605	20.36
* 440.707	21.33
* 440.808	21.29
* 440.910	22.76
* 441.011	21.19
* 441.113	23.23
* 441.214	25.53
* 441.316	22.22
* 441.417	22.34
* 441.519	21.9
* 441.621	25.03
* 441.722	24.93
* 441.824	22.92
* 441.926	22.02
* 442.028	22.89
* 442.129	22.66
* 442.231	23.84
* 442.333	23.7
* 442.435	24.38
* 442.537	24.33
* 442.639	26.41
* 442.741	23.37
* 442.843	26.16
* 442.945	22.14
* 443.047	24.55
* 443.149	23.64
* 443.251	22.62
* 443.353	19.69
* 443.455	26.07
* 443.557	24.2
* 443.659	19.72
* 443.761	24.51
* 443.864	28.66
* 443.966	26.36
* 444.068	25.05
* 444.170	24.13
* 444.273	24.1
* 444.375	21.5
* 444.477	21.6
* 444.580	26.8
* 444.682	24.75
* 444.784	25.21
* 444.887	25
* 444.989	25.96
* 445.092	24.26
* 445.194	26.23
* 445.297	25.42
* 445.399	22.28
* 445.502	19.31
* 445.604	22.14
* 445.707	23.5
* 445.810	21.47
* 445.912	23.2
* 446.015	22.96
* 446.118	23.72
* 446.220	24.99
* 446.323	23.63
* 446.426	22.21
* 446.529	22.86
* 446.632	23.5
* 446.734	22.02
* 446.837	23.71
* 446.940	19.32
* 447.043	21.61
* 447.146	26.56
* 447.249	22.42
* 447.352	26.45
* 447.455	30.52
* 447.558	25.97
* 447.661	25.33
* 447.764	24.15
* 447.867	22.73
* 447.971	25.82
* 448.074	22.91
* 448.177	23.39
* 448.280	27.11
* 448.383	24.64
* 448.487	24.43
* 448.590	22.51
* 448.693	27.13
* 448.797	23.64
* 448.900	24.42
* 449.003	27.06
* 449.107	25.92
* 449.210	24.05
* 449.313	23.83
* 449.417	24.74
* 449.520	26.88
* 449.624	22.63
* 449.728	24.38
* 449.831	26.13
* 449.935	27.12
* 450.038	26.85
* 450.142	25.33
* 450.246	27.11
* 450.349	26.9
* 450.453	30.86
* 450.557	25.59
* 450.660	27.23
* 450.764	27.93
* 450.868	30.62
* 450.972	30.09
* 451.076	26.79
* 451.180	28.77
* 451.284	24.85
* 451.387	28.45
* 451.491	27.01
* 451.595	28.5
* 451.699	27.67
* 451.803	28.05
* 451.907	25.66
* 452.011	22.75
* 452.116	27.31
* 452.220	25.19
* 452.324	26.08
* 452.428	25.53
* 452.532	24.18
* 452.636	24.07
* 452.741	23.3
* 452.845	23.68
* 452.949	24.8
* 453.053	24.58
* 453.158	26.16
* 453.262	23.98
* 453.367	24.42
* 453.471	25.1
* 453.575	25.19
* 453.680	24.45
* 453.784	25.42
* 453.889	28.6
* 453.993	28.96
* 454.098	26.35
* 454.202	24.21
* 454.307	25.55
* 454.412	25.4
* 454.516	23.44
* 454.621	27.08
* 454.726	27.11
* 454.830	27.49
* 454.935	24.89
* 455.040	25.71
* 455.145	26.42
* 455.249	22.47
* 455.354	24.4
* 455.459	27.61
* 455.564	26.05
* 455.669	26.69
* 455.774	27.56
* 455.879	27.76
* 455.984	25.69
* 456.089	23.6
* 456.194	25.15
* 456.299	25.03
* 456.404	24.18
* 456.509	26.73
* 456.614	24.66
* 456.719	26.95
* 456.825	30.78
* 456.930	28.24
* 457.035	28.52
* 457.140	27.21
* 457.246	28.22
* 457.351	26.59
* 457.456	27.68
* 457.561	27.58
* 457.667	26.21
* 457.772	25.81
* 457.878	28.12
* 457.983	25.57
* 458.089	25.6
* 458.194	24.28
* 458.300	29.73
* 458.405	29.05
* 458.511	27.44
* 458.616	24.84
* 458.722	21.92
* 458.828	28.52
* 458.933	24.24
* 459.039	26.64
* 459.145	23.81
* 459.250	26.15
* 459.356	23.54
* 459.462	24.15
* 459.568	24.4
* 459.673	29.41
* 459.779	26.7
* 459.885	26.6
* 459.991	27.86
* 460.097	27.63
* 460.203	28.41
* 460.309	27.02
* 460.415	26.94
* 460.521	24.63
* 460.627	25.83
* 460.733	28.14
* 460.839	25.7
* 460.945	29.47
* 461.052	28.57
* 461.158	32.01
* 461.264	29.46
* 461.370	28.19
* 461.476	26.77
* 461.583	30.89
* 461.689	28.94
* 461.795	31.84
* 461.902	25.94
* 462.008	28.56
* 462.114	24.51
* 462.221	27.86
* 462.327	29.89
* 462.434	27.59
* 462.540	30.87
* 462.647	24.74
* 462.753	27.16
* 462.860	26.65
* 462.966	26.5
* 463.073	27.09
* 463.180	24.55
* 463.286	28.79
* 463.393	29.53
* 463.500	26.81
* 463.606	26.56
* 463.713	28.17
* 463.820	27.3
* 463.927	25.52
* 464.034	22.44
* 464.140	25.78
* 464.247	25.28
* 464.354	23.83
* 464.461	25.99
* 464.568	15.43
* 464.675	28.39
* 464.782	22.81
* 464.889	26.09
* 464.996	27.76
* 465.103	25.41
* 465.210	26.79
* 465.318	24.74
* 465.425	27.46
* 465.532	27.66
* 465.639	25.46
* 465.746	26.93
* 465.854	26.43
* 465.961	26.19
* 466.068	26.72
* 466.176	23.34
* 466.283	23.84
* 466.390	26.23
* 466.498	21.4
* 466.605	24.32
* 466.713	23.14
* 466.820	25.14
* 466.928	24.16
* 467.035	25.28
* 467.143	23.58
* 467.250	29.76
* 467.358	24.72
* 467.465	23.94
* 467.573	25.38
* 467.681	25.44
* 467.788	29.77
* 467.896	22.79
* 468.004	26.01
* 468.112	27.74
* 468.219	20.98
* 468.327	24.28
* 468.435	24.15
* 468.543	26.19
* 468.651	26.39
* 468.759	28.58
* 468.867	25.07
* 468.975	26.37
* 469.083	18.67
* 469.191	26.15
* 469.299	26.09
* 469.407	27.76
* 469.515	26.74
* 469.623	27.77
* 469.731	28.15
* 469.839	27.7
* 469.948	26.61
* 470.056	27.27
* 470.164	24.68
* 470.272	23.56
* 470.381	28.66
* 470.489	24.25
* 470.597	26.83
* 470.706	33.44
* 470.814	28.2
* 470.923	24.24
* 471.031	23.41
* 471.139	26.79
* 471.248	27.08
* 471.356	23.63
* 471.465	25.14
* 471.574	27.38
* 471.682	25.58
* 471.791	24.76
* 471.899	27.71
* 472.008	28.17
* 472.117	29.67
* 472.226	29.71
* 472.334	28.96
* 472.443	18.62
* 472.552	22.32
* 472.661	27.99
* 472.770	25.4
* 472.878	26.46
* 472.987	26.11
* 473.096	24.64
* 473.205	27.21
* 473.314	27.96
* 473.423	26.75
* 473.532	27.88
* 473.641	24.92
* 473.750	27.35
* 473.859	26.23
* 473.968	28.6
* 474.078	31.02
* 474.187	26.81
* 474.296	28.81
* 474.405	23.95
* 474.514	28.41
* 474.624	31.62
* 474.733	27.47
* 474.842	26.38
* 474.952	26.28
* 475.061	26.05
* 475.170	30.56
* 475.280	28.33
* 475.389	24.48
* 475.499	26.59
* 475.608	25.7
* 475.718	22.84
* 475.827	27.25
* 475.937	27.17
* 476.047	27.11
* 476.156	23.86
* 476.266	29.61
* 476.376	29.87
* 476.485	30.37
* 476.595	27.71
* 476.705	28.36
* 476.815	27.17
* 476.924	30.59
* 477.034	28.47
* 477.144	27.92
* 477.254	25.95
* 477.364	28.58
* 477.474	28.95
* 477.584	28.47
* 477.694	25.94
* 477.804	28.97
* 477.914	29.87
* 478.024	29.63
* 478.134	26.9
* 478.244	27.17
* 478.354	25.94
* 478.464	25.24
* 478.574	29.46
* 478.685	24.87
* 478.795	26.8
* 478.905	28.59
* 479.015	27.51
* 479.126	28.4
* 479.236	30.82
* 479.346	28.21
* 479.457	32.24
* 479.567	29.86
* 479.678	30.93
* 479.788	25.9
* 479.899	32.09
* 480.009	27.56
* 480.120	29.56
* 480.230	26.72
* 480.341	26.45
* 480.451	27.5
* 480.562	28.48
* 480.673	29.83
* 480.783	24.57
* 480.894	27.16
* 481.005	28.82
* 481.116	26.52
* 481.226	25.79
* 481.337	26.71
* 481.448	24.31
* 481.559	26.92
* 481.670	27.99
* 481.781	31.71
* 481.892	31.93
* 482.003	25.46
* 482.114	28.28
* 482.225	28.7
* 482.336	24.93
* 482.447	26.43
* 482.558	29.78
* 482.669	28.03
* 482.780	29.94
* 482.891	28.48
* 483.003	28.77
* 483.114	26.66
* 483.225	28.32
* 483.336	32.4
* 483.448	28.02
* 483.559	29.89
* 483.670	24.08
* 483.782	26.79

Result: 0.08 mag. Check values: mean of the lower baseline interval 24.4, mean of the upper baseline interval 27.8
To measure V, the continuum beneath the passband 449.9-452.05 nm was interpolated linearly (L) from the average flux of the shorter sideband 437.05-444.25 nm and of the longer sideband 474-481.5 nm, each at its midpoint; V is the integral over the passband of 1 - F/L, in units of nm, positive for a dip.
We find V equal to -0.291 nm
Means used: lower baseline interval 22.7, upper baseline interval 27.8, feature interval 27.4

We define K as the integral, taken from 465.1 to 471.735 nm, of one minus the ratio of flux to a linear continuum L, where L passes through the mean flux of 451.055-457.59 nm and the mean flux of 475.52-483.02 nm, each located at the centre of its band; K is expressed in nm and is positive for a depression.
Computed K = 0.328 nm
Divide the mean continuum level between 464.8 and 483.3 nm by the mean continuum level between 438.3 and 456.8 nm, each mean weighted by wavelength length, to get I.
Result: 1.10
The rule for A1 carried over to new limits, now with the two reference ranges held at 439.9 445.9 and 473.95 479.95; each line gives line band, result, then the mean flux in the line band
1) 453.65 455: -0.048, 26.1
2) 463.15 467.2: 0.041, 25.4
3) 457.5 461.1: -0.036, 26.5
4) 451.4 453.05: -0.040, 25.6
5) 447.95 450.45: -0.044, 25.3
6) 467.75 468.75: 0.057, 25.4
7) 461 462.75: -0.102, 28.5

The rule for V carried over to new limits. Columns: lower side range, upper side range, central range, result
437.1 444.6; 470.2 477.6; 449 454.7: -0.45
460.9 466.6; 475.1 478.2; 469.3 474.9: 0.11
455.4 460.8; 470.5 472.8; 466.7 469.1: 0.11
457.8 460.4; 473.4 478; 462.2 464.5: -0.01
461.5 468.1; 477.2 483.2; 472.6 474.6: 0.01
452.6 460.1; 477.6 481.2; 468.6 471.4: 0.09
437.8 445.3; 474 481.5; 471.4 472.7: 0.04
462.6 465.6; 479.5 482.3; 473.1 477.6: -0.03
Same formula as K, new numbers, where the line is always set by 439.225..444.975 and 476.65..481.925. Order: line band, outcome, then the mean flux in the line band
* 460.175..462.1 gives -0.18 nm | 28.1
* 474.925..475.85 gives 0.04 nm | 26.5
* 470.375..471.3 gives 0.00 nm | 26.9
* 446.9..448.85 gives -0.04 nm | 24.6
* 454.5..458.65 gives -0.22 nm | 26.5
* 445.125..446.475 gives 0.03 nm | 23.2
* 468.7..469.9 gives 0.02 nm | 26.3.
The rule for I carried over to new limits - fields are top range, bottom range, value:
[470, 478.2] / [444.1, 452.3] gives 1.08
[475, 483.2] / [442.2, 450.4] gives 1.15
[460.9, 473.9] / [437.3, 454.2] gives 1.09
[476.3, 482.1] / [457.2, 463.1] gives 1.04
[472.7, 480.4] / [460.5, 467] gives 1.05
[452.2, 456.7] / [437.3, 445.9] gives 1.11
